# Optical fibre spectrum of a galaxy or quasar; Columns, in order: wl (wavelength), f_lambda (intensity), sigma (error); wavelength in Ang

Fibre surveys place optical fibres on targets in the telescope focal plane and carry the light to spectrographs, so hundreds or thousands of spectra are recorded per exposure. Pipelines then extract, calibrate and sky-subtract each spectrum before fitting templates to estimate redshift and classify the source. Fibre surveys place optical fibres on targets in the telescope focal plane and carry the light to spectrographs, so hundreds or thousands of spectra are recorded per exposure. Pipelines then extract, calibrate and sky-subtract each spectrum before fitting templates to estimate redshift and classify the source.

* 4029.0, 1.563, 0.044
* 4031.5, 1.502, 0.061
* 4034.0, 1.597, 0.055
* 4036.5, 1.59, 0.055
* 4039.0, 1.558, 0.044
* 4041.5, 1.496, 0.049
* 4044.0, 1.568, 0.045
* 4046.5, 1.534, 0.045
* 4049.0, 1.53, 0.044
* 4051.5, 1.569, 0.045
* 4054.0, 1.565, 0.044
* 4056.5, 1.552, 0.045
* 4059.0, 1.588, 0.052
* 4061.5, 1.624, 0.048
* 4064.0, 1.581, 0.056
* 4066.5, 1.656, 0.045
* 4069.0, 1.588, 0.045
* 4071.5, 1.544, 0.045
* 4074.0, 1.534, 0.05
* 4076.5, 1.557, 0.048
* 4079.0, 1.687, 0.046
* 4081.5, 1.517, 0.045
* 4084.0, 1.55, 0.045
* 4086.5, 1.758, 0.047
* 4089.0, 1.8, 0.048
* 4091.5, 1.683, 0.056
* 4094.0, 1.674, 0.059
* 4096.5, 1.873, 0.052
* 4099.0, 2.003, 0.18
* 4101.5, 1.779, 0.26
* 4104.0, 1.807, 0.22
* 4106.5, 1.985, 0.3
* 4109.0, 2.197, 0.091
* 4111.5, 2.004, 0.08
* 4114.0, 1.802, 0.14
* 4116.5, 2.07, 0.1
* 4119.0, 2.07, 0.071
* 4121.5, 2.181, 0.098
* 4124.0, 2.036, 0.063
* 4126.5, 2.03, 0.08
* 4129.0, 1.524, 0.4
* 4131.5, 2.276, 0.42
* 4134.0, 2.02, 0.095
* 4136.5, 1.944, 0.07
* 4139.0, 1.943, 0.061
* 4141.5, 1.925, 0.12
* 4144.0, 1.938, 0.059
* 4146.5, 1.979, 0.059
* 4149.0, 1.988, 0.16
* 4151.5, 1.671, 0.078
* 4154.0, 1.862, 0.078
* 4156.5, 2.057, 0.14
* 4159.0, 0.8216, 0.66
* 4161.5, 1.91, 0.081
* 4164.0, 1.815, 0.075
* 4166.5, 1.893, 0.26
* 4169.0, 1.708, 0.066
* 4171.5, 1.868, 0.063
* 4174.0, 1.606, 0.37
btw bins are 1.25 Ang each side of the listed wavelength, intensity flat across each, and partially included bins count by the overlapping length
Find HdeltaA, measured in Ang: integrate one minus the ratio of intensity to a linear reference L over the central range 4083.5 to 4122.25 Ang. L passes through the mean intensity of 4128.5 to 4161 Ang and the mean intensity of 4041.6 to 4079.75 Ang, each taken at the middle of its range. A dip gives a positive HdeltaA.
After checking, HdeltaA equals -4.0 Ang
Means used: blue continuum 1.57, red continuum 1.85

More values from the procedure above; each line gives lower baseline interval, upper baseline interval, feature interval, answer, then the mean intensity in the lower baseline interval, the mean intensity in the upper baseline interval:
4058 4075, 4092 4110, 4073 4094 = 1.2 Ang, 1.59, 1.89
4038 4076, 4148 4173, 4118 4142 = -4.2 Ang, 1.57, 1.76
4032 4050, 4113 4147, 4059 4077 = 1.0 Ang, 1.55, 1.98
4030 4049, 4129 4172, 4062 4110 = -1.3 Ang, 1.55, 1.85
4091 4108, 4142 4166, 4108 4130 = -2.1 Ang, 1.84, 1.79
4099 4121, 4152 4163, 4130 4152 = -2.4 Ang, 1.97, 1.67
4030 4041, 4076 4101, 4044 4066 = 0.6 Ang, 1.56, 1.72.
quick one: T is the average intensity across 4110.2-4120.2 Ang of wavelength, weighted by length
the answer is 1.99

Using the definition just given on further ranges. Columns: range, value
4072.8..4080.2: 1.59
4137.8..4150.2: 1.95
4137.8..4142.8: 1.93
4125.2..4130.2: 1.78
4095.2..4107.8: 1.89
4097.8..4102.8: 1.89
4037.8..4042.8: 1.53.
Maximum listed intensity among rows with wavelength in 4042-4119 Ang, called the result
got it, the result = 2.197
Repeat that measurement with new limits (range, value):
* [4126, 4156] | 2.276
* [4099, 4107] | 2.003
